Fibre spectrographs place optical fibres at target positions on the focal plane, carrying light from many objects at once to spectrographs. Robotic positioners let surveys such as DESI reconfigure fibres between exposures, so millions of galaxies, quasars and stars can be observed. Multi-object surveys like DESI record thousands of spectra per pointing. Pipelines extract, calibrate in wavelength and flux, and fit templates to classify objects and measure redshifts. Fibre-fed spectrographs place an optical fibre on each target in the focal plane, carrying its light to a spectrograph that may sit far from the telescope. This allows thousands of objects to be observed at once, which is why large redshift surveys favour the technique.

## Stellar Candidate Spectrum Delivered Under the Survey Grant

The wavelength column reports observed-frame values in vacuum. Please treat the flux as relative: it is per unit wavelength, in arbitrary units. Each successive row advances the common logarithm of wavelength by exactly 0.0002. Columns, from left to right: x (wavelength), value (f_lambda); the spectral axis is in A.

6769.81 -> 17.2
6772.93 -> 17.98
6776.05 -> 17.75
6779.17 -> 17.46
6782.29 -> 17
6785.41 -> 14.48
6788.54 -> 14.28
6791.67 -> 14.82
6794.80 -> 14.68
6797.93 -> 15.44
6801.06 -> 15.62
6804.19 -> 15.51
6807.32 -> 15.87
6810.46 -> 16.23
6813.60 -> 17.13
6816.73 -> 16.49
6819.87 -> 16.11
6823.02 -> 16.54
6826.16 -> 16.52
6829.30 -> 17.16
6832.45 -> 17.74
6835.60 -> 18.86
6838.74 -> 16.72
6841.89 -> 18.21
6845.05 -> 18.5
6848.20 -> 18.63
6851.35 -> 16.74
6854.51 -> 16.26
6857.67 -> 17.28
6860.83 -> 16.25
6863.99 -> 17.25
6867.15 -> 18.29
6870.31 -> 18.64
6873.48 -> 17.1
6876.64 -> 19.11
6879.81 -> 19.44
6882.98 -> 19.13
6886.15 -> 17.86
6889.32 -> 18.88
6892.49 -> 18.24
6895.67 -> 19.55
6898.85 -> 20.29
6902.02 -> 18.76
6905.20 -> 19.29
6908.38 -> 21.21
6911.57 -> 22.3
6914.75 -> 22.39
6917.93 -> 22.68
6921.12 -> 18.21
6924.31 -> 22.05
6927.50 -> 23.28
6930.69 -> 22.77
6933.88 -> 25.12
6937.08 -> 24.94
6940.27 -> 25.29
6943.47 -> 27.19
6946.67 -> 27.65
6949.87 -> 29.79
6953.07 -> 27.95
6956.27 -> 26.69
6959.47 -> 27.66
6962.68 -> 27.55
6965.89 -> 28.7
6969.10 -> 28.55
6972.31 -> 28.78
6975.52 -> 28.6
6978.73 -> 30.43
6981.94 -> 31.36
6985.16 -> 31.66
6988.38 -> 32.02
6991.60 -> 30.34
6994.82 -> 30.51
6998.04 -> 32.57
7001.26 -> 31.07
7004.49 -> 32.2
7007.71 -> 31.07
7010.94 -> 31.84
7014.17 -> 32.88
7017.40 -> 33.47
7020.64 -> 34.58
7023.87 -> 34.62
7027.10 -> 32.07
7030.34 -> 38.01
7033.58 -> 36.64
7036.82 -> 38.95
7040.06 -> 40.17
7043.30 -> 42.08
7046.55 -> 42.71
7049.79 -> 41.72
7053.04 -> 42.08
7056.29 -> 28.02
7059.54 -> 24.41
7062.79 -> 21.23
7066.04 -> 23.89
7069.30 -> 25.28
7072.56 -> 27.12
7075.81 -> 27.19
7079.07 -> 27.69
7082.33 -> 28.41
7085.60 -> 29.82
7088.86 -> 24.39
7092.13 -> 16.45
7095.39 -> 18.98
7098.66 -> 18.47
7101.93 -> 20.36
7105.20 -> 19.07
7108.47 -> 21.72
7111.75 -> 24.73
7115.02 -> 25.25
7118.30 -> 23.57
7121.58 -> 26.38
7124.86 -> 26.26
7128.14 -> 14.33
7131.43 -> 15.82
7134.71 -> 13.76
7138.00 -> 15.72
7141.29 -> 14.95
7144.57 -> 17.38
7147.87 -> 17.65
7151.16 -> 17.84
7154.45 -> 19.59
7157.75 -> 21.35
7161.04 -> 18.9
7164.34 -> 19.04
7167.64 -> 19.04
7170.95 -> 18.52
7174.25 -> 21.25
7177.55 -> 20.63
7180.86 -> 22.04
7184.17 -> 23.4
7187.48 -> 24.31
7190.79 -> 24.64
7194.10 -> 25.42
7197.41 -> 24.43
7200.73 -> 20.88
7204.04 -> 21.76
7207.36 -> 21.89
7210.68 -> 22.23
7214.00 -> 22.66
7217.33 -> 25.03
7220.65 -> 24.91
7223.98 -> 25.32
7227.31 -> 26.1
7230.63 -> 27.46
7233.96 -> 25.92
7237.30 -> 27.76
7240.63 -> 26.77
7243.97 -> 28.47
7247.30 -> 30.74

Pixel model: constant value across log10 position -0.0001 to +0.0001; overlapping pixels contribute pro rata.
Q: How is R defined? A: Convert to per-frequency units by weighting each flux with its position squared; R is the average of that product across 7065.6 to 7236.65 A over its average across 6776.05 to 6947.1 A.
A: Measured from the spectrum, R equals 1.28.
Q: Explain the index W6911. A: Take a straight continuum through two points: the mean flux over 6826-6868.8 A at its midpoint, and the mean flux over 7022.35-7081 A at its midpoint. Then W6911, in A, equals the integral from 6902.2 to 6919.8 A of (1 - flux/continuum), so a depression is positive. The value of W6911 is 0.8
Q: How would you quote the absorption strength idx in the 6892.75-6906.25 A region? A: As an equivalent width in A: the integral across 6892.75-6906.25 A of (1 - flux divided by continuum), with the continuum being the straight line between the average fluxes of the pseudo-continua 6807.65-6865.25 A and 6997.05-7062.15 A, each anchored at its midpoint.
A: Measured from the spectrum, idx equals 2.1 A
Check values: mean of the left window 17.1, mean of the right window 34.9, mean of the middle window 19.4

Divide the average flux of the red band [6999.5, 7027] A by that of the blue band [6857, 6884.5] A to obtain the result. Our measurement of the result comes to 1.81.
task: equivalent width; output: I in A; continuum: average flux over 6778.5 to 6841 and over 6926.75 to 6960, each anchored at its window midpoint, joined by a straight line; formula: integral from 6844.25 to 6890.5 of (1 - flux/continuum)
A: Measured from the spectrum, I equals 5.84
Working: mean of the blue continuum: 16.2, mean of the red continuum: 26.2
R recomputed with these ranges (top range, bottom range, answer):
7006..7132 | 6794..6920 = 1.68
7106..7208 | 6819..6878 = 1.29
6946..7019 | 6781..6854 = 1.92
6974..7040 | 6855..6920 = 1.78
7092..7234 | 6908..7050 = 0.74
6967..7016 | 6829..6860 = 1.83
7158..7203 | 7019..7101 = 0.74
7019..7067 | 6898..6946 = 1.60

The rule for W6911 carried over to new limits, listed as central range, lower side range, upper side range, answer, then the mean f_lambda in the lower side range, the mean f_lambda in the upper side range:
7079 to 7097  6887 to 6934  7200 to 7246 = -0.7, 20.8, 24.9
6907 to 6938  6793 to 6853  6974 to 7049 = 4.1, 16.8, 34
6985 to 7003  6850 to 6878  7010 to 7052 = 0.7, 17.4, 37.1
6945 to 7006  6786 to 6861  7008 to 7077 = -3.3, 16.5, 33.3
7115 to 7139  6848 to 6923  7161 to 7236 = 2.3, 18.9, 23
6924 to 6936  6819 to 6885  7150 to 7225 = -3.1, 17.7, 22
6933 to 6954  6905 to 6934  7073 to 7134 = -4.7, 21.9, 22.7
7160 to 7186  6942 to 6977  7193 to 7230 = 4.3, 28.1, 23.8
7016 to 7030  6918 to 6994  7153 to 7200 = -4.7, 27.2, 21.6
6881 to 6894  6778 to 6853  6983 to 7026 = 2.3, 16.5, 32.2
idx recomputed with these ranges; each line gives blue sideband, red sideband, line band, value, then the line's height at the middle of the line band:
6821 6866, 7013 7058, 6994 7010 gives 0.97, 33.6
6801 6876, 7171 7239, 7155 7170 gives 2.26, 23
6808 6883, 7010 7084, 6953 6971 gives -1.04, 26.3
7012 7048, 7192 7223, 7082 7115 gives 9.89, 31.6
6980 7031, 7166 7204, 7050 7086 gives 0.83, 28.9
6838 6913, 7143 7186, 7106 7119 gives -2.66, 19.5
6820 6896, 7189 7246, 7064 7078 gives -2.43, 22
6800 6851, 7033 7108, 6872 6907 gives 2.02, 20.1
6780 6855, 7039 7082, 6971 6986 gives -2.04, 26.5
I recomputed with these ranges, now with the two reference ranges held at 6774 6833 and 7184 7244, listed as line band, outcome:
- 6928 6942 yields -4.15 A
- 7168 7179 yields 1.76 A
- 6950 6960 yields -4.41 A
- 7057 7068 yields -1.10 A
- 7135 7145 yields 3.27 A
